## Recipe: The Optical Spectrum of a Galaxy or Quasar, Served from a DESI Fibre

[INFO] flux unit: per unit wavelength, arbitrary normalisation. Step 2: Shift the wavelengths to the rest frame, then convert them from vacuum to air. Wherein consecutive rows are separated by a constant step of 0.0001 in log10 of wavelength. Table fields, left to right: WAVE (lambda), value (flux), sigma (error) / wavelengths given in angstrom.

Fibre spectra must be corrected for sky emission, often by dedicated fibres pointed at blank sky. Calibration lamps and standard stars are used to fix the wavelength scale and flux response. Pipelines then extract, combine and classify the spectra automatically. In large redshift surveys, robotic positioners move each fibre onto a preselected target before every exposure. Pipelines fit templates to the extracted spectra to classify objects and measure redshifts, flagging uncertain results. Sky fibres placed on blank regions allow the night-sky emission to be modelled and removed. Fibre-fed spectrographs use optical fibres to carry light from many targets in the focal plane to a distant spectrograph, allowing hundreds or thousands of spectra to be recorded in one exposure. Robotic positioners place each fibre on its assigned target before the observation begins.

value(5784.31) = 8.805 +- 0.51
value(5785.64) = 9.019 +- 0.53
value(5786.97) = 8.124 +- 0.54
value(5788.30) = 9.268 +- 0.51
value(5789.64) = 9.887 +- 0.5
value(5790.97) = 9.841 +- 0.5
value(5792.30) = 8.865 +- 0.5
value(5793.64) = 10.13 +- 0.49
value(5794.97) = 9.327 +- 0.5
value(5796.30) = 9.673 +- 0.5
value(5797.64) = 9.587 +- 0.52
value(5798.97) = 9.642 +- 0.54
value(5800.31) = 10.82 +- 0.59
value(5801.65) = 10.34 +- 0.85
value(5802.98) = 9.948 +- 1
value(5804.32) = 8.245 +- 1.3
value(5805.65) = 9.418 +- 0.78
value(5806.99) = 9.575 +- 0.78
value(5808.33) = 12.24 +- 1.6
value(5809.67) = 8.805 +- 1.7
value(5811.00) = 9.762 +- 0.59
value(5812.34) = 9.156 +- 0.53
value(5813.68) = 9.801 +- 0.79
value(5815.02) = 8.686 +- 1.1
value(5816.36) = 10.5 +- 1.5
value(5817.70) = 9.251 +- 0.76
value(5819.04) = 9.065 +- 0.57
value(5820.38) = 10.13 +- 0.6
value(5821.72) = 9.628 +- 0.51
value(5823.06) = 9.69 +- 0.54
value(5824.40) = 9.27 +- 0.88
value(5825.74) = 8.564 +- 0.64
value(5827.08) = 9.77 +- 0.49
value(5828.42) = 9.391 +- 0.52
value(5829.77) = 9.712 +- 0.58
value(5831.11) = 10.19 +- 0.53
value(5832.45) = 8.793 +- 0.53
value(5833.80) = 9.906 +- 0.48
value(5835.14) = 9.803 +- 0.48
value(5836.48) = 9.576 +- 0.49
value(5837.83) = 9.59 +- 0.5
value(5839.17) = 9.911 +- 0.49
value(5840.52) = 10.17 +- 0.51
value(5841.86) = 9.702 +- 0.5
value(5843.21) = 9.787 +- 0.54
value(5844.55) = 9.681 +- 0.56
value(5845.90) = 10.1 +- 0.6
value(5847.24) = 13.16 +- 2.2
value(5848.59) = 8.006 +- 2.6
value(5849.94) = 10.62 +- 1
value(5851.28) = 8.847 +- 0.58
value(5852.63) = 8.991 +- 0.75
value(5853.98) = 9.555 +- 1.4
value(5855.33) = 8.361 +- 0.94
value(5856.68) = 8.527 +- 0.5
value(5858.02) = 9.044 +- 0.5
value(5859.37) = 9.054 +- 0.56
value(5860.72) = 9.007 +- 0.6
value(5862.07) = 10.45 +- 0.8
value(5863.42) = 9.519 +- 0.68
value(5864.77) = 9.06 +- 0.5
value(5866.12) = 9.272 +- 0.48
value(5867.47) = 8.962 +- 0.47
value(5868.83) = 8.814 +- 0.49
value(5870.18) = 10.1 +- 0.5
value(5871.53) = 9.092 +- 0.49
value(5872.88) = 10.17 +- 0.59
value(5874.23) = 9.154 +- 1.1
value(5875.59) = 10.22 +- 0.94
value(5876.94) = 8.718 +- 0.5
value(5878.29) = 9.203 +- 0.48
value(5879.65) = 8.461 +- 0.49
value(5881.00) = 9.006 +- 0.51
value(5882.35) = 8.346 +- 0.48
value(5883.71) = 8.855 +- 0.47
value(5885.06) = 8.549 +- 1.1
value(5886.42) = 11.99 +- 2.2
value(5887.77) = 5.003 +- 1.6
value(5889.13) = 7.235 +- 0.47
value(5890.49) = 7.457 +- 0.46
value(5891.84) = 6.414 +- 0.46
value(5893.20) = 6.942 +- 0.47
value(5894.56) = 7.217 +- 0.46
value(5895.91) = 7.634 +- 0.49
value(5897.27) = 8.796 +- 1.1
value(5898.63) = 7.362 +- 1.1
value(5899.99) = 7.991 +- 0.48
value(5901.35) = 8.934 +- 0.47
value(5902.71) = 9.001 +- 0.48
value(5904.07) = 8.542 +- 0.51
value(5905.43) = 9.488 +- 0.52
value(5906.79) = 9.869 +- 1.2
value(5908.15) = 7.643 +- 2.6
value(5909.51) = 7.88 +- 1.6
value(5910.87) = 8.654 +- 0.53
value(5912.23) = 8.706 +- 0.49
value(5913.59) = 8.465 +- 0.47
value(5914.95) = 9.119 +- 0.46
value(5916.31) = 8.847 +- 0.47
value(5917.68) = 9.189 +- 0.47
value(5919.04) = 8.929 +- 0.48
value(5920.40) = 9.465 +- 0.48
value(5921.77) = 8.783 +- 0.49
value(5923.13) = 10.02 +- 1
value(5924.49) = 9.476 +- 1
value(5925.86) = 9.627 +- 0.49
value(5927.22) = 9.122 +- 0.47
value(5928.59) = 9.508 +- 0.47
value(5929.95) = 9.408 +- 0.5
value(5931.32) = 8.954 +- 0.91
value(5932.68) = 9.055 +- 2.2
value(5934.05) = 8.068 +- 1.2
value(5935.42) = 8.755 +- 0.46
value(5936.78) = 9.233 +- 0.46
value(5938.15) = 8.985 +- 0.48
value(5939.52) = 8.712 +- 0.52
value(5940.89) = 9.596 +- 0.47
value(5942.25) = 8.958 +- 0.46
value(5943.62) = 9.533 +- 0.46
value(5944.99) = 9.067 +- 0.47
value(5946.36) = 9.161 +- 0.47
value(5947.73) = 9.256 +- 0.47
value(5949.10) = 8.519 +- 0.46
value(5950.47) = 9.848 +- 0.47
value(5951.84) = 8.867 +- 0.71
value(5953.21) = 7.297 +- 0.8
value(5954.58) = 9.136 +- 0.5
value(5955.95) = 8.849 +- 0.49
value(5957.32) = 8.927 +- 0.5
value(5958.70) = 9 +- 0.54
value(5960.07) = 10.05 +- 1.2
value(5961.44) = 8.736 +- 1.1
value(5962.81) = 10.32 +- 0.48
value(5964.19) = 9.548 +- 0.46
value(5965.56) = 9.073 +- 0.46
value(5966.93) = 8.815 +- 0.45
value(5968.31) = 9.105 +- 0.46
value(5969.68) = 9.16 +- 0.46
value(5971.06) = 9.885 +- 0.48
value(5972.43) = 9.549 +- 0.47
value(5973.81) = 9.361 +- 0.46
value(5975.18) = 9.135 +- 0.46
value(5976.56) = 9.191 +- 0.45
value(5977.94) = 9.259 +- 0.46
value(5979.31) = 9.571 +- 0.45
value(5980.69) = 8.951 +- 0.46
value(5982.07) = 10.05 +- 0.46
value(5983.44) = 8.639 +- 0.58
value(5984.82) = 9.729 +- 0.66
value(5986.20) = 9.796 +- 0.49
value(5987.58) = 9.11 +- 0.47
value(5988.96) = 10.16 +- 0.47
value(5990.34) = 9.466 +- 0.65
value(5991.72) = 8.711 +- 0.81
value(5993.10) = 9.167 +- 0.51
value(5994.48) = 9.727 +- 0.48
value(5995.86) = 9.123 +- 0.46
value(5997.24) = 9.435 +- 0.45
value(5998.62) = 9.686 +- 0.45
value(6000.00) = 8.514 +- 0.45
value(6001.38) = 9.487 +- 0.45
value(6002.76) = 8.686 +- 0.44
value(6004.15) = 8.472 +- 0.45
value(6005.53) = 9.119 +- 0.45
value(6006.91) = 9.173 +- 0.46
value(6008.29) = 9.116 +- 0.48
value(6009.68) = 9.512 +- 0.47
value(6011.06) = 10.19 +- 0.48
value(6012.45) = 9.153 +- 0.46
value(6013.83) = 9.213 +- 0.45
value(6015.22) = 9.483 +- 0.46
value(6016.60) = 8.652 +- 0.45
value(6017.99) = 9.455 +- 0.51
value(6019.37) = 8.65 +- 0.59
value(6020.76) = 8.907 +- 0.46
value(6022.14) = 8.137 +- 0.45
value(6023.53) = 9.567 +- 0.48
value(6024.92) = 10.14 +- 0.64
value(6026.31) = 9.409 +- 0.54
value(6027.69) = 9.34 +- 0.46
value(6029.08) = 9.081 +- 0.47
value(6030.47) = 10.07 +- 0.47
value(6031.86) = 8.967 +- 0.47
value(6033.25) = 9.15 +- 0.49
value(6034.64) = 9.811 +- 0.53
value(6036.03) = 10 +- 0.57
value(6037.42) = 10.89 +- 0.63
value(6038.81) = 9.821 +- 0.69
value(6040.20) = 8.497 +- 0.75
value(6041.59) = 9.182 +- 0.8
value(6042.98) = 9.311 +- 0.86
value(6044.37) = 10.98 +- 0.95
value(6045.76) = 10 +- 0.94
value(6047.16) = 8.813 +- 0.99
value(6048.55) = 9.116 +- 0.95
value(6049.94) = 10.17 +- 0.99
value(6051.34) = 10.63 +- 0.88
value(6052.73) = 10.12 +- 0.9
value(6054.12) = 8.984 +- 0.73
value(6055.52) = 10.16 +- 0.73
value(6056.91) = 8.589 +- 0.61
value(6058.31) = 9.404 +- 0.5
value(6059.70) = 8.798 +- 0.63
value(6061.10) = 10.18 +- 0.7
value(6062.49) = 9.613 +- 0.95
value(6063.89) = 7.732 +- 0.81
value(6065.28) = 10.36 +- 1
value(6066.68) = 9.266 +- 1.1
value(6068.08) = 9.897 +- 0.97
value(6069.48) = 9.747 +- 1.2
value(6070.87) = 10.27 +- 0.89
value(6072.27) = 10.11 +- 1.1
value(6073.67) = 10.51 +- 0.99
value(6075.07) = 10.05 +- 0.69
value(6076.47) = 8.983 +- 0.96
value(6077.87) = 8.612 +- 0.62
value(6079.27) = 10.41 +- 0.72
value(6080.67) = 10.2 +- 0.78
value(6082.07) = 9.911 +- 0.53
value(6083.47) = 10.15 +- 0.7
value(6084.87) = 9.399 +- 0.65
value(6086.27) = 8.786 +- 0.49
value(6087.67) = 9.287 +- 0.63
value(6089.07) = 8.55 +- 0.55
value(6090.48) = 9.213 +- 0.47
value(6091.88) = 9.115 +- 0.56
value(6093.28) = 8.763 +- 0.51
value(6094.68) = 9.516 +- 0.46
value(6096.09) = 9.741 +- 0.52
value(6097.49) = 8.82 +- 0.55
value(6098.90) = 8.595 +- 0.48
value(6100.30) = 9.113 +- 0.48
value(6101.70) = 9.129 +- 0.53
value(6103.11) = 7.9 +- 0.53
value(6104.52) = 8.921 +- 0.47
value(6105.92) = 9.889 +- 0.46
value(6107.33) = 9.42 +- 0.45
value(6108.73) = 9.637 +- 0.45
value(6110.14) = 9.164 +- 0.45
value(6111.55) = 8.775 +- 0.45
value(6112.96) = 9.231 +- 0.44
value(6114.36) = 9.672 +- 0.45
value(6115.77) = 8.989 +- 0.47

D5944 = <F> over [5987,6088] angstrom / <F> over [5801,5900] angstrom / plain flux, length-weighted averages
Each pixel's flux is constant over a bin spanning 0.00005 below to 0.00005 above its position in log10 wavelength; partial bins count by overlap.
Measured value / 1.03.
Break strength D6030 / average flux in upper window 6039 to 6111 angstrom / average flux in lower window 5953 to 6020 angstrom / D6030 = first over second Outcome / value 1.02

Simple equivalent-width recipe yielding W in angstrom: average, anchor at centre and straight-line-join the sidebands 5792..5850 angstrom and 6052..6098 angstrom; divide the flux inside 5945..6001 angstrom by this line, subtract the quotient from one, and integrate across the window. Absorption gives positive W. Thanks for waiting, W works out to 2.0 angstrom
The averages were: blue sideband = 9.72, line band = 9.25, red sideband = 9.5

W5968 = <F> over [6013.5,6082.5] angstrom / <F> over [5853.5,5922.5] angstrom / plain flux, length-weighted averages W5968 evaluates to 1.09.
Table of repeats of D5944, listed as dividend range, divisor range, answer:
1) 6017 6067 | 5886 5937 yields 1.10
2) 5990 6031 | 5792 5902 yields 1.00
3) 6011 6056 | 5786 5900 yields 1.03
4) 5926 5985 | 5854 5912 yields 1.06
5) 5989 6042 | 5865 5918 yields 1.08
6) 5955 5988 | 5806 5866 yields 0.97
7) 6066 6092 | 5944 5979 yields 1.05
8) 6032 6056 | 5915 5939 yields 1.06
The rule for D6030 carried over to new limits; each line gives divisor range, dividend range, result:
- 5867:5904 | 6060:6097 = 1.12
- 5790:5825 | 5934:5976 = 0.94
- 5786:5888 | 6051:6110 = 0.99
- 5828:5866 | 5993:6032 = 0.96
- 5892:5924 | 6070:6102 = 1.10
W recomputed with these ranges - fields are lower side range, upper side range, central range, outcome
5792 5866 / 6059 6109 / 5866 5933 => 5.6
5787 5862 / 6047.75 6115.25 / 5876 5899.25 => 3.6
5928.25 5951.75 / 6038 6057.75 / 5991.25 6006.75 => 0.4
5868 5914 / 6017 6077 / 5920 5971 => -1.5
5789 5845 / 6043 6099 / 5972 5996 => 0.5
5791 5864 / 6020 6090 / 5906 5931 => 1.4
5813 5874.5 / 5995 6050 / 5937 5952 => 0.5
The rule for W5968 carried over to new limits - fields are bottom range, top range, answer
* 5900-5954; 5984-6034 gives 1.03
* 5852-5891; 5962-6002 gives 1.04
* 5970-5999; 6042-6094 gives 1.02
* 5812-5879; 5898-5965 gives 0.94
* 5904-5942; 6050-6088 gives 1.07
